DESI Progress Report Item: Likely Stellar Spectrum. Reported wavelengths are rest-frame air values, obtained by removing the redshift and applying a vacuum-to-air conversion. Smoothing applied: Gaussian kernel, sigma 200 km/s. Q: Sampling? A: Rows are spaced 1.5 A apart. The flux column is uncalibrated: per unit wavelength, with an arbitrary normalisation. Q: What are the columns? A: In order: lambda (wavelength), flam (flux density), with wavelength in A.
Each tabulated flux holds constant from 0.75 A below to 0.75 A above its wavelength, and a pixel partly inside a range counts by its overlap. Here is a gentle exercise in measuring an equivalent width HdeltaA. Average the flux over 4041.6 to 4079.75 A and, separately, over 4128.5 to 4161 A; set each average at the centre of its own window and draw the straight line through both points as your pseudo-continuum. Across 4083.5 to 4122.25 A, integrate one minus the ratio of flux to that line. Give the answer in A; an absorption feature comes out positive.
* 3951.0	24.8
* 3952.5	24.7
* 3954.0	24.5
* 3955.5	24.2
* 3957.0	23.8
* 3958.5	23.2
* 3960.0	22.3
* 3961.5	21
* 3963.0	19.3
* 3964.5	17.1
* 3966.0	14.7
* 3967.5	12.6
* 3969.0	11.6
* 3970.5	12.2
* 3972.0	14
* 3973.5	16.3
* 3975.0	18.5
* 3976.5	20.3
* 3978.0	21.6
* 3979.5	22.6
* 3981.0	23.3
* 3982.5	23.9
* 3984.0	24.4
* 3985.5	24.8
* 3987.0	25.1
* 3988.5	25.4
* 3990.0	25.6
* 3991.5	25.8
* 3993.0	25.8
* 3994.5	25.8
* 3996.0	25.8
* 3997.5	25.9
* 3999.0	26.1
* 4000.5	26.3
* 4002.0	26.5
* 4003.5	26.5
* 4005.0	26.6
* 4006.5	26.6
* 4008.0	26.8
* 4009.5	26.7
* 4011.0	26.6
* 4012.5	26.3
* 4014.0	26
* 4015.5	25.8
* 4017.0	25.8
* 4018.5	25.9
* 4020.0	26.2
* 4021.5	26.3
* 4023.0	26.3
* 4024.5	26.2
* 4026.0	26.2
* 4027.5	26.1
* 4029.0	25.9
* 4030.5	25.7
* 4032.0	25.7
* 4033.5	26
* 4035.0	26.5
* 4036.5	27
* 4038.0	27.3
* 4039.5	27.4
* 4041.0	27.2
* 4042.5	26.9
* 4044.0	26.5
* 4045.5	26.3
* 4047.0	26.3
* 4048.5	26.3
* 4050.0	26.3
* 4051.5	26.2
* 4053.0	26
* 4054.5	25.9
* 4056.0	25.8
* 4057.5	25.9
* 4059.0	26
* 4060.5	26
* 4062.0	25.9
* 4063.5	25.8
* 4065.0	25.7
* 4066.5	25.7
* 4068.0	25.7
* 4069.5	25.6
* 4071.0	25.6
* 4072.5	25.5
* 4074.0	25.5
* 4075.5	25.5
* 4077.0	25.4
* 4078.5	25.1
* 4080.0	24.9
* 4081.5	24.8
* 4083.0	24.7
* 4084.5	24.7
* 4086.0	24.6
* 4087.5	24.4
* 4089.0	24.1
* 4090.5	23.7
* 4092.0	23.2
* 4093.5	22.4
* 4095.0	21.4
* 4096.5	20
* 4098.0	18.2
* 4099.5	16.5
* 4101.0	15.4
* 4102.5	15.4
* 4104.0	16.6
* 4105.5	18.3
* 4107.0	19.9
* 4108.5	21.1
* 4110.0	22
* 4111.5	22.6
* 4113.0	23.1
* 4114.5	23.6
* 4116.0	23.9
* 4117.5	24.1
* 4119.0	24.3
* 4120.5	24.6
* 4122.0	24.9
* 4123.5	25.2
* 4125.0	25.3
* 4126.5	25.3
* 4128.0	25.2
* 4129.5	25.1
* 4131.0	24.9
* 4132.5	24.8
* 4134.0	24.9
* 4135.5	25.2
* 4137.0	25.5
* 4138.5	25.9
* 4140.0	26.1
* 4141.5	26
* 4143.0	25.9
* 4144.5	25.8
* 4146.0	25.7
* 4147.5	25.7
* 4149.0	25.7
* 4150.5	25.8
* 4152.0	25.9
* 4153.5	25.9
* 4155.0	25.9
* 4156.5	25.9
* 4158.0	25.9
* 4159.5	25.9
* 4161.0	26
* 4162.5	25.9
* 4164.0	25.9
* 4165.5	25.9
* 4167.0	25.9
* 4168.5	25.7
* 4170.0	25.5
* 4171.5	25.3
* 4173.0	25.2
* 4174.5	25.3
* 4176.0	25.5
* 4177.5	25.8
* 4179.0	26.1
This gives 6.2 A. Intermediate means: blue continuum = 25.9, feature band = 21.6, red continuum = 25.6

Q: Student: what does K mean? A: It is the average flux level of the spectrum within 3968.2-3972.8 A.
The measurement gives 12.6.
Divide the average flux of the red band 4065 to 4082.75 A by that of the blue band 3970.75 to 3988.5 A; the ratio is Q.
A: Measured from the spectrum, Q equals 1.19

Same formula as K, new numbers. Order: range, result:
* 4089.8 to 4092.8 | 23.4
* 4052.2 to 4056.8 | 25.9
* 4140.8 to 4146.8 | 25.8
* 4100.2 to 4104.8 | 15.8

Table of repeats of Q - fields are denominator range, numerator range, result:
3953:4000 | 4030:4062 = 1.22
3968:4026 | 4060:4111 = 0.95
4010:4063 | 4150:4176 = 0.98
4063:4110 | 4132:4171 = 1.13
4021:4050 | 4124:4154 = 0.97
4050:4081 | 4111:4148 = 0.97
